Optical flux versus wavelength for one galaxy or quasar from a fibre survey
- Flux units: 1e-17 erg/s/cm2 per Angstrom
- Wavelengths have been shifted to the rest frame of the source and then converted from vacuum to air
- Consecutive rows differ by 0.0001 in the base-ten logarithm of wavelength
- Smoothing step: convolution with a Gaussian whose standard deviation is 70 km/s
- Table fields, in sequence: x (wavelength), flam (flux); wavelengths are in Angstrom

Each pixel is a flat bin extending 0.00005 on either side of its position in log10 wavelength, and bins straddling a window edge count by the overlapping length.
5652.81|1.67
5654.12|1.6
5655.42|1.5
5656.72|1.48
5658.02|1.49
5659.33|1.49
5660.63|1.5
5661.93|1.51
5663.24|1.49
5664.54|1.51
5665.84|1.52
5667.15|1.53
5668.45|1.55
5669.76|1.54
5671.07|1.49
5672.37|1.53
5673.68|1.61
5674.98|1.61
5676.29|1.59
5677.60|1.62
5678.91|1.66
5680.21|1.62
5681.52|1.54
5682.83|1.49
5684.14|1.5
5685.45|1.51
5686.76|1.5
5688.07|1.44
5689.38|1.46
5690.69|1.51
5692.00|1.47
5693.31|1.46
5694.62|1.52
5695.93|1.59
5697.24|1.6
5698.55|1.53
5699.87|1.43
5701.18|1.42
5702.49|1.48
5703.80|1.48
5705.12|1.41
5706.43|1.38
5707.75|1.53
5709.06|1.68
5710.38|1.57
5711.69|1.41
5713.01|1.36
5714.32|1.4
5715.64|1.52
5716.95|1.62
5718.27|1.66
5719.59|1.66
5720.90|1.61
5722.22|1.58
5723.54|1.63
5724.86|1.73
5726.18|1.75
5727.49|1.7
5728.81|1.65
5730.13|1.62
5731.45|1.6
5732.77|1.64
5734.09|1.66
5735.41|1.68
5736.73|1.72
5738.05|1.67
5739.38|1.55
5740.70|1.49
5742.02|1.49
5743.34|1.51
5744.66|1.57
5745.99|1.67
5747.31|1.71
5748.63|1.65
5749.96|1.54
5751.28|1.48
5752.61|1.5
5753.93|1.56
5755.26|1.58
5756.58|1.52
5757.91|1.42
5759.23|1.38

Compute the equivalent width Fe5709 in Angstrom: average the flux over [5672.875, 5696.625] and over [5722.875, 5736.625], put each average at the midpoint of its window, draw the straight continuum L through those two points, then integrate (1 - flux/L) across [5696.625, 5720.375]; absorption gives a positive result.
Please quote 1.47 Angstrom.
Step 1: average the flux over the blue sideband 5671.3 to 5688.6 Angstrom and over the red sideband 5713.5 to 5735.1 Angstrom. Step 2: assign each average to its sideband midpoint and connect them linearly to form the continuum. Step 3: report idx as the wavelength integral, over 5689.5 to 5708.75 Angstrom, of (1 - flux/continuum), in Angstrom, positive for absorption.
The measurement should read 1.2 Angstrom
